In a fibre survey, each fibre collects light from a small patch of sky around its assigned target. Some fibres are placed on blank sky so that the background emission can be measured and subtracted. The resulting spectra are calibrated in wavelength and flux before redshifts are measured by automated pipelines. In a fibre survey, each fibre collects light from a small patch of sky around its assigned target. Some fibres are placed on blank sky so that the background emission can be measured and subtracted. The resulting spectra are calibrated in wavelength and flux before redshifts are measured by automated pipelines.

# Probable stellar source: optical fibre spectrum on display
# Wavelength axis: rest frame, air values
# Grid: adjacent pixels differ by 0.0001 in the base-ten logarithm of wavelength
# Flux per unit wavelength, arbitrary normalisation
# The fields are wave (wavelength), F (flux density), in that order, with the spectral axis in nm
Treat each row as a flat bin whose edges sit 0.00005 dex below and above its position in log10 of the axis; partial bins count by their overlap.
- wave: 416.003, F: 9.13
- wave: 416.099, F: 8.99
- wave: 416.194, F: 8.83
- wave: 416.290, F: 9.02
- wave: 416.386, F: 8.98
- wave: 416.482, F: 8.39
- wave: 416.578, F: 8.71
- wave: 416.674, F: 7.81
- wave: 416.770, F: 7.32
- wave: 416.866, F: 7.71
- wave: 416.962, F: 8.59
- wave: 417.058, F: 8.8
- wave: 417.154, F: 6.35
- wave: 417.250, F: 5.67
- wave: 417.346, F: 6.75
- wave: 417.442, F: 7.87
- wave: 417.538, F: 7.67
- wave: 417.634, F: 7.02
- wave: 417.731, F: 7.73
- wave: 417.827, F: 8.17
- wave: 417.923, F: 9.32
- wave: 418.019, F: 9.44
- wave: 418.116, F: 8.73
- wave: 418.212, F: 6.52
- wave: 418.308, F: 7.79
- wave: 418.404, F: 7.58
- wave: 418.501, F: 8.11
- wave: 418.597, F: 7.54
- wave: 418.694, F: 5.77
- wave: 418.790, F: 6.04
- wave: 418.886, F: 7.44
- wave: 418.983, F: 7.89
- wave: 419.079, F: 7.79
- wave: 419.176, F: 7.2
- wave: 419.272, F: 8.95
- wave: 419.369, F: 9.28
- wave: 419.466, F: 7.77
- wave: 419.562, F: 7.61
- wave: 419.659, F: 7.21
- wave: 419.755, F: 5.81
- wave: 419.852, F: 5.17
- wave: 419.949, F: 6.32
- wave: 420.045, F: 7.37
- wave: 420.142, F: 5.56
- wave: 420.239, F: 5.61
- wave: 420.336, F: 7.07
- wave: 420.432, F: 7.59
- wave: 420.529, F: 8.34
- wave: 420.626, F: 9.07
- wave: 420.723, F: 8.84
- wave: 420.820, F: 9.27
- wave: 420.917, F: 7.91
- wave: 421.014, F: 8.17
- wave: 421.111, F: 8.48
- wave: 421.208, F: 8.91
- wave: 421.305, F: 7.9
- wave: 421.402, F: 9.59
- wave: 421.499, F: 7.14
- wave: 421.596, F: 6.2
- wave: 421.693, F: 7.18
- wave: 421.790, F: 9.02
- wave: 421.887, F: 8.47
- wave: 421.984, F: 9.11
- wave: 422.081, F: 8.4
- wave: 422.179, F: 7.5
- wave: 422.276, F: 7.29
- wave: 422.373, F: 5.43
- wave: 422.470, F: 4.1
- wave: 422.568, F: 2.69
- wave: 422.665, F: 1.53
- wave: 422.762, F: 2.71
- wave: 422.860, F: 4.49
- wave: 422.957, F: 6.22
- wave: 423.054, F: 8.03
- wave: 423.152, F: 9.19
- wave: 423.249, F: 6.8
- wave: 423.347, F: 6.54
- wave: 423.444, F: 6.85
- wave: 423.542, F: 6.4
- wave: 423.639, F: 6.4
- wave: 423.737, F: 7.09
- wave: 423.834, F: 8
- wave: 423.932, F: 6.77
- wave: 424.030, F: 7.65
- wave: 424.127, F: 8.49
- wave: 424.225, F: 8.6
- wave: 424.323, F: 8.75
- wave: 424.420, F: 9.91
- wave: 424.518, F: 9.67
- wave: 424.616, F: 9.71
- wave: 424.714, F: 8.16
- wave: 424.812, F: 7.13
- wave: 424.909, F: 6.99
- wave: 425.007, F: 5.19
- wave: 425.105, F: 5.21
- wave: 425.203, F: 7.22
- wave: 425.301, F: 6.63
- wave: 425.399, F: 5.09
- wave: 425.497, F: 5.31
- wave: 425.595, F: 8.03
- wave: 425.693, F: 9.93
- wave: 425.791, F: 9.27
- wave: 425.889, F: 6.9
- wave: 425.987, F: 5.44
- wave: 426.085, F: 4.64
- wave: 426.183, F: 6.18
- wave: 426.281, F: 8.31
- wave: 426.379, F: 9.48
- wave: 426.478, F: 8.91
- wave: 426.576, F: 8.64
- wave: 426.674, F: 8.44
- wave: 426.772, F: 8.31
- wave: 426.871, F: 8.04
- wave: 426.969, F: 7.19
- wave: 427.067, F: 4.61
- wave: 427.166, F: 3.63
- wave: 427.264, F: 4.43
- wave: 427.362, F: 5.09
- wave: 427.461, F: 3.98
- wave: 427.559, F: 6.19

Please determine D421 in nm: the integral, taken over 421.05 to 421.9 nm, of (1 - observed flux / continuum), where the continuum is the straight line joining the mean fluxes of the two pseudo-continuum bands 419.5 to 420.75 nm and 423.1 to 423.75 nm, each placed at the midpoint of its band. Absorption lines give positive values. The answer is -0.13 nm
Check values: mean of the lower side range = 7.02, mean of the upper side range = 7.03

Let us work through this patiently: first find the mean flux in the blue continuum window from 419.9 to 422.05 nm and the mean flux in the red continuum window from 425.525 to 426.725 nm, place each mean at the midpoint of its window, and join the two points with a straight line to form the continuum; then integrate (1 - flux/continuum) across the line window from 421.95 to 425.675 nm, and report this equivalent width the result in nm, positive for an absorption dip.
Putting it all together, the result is 0.47 nm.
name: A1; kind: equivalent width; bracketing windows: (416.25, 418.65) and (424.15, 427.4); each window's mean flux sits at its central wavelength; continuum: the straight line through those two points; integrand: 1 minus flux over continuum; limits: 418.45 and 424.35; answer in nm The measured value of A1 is 0.318 nm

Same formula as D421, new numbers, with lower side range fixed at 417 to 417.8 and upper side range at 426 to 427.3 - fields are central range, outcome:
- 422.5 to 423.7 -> 0.24 nm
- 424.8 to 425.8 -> 0.03 nm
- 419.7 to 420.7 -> 0.05 nm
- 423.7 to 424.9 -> -0.21 nm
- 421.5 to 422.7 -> 0.11 nm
